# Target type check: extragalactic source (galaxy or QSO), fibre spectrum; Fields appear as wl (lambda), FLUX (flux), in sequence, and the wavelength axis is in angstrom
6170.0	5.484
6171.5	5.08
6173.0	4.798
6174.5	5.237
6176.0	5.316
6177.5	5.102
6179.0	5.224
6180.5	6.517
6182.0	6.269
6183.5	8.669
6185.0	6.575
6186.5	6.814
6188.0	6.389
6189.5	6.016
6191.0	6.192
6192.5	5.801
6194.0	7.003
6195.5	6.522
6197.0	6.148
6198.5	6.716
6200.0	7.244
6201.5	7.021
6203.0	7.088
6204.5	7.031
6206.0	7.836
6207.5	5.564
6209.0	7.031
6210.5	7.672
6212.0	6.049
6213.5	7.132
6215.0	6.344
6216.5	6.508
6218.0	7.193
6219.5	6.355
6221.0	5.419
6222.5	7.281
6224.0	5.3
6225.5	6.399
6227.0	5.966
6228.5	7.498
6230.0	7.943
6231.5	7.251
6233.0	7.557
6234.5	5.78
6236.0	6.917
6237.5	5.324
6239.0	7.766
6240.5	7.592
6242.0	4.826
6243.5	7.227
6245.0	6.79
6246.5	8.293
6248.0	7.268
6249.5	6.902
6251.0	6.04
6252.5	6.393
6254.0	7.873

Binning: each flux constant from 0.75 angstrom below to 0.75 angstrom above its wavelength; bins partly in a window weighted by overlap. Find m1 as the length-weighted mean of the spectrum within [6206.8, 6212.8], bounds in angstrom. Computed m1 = 6.59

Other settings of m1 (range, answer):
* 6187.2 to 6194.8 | 6.29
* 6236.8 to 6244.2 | 6.55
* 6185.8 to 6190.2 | 6.41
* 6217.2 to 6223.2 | 6.56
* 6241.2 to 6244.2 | 6.03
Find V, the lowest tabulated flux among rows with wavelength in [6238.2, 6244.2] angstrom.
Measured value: 4.826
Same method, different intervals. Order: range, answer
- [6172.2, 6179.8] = 4.798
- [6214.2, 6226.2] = 5.3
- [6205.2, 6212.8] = 5.564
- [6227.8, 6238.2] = 5.324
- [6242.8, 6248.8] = 6.79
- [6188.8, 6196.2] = 5.801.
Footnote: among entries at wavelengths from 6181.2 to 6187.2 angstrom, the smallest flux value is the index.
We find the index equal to 6.269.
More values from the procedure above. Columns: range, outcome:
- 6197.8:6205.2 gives 6.716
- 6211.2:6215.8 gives 6.049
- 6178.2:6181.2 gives 5.224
